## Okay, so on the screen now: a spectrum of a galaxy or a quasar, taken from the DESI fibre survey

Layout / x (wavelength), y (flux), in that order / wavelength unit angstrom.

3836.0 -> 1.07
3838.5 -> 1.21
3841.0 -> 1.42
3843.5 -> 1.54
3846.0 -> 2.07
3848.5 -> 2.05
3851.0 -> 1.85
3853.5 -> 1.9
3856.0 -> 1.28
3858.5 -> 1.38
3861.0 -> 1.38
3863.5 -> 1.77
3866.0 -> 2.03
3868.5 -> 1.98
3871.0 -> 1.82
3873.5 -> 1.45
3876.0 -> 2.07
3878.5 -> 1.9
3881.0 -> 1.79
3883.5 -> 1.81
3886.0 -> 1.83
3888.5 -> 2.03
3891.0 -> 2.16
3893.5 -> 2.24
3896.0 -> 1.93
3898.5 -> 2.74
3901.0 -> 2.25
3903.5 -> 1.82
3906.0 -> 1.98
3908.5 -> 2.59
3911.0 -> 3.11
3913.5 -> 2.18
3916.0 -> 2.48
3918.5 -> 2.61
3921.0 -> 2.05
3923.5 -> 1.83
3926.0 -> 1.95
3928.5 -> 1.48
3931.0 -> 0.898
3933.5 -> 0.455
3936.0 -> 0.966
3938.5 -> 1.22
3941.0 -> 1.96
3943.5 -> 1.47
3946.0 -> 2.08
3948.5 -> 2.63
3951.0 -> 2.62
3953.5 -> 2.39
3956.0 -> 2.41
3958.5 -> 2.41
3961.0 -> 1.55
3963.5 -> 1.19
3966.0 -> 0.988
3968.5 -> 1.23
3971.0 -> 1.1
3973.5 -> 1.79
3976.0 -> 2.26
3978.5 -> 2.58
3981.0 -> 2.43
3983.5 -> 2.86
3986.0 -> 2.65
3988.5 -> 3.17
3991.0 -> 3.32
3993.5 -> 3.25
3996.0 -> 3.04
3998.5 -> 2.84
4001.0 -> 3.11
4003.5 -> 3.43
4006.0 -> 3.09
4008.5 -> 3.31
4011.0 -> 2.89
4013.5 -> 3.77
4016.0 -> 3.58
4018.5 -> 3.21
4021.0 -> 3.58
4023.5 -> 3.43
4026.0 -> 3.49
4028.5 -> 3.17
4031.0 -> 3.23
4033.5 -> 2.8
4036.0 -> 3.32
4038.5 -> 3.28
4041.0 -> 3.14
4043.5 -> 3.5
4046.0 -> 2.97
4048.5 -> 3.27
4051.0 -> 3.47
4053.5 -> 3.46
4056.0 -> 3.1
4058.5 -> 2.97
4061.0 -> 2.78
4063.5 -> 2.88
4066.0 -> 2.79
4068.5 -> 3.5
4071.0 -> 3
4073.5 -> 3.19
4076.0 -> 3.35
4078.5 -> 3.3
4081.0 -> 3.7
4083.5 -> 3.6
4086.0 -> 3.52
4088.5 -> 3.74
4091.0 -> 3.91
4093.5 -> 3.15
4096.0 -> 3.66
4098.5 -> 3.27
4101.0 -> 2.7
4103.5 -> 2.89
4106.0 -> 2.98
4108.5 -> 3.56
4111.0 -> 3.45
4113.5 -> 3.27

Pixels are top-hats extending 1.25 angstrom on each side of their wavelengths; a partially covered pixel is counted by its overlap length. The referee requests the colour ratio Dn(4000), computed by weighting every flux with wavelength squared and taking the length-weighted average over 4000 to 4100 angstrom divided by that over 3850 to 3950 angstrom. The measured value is 1.9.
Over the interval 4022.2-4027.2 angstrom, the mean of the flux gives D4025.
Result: 3.46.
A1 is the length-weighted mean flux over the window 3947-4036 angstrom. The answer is 2.72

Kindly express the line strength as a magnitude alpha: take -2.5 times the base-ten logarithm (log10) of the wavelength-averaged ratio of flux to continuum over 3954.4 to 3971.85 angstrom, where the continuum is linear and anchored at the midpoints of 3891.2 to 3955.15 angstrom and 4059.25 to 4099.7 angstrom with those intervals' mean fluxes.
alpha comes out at 0.42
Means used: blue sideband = 2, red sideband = 3.33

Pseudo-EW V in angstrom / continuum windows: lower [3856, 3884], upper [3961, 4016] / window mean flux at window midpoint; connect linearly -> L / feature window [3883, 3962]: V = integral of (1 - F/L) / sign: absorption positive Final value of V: 3.3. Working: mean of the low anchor 1.74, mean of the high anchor 2.58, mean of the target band 2.01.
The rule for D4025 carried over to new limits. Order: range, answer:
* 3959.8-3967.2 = 1.24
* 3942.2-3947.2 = 1.77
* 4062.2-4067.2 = 2.83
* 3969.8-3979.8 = 1.94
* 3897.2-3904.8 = 2.27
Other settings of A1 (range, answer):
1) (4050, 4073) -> 3.1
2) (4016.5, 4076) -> 3.2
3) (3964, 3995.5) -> 2.29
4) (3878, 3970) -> 1.92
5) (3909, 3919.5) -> 2.59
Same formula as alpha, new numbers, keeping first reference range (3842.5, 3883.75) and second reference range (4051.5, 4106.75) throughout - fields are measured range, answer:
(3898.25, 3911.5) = -0.14 mag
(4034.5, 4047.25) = -0.09 mag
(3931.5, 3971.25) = 0.39 mag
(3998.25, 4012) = -0.14 mag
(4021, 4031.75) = -0.17 mag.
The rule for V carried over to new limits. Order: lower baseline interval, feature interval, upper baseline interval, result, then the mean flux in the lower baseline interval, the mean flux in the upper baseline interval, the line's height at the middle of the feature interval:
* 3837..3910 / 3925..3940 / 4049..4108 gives 7.3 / 1.87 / 3.26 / 2.27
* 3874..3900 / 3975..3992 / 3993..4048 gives 1.0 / 2.03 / 3.25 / 2.91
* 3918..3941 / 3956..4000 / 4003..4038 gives 3.7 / 1.48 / 3.3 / 2.45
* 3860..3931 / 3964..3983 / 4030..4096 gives 6.0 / 2.03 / 3.27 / 2.61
